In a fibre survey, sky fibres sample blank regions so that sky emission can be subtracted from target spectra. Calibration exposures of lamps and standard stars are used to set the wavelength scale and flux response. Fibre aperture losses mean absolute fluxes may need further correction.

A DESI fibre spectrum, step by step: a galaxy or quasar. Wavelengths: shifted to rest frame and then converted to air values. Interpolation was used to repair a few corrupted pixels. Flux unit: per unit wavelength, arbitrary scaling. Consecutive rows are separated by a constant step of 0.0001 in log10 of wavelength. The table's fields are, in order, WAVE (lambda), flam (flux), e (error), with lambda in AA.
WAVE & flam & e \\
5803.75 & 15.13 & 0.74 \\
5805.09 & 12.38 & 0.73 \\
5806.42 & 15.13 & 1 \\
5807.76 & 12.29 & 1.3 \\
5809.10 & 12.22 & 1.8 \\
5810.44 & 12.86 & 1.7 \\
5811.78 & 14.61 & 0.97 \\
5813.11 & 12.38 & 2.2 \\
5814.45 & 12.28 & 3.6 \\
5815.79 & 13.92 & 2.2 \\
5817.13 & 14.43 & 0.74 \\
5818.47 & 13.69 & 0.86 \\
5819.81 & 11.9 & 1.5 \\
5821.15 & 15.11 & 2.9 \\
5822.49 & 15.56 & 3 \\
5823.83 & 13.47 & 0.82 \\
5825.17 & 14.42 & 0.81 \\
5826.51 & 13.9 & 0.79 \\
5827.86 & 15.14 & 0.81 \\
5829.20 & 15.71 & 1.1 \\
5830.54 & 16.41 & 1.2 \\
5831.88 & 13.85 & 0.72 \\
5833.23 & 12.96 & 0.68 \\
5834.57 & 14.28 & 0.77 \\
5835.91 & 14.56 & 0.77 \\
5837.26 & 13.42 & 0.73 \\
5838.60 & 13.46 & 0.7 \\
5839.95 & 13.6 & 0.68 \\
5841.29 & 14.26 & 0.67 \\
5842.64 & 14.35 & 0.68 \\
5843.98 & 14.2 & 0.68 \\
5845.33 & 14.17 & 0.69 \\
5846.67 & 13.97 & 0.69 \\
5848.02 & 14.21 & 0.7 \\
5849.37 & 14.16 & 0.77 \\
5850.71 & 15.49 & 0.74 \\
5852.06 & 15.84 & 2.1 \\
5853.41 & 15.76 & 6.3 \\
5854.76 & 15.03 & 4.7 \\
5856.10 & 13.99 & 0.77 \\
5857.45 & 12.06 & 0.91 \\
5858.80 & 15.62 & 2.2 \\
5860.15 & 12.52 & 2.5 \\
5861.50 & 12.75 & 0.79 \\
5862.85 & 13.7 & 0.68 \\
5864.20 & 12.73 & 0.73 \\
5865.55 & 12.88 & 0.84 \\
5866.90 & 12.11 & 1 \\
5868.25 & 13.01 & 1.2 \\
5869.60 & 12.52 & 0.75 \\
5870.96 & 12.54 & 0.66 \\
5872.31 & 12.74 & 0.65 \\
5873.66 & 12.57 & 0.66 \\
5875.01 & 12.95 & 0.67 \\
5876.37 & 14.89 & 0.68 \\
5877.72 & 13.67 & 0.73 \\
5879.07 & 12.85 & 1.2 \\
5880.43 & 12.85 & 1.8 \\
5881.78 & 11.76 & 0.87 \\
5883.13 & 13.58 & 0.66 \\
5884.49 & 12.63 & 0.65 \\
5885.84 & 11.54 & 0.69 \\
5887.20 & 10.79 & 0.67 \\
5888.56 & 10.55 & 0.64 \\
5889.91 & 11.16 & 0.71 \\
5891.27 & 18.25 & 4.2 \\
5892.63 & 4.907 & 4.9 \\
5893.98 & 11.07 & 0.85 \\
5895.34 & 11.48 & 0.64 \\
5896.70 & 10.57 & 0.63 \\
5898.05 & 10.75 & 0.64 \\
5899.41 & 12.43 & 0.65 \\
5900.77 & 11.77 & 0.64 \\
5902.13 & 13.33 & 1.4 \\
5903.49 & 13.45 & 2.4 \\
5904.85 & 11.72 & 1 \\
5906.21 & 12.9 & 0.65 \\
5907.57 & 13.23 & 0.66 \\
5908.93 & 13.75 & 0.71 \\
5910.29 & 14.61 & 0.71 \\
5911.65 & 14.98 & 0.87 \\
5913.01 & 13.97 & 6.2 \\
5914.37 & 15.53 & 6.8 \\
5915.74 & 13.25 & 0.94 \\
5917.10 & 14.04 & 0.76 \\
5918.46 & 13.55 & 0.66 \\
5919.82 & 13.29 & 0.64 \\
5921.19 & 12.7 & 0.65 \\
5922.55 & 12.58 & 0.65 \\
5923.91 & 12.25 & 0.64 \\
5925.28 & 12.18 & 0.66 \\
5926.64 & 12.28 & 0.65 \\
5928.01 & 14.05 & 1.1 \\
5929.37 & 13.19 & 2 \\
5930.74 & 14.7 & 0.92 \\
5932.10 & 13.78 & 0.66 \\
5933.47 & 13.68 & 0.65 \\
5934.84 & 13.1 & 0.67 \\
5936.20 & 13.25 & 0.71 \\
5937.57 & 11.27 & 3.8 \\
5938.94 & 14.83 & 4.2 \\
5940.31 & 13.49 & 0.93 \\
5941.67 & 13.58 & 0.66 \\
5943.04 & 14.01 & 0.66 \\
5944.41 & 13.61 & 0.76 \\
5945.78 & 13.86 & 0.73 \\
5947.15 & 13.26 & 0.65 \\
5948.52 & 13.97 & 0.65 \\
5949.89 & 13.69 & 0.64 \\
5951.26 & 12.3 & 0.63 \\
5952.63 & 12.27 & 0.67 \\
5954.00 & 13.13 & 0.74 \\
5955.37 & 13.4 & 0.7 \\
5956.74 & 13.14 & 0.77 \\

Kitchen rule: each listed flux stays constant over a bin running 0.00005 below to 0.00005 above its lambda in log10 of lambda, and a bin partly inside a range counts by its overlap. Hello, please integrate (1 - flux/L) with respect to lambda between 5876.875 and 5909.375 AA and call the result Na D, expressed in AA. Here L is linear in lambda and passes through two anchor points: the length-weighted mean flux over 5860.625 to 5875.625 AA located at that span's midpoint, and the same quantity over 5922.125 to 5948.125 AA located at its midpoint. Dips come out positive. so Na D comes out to 2.1 AA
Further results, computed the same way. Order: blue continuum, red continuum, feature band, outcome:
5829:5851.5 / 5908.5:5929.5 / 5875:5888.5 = 1.2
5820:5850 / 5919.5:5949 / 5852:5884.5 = 1.5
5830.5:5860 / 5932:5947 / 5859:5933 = 5.6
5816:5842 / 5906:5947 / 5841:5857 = -0.6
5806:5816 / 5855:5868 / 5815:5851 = -2.9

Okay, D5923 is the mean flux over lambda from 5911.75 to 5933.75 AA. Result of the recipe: 13.5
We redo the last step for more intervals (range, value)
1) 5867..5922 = 12.7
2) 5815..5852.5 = 14.3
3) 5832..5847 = 13.9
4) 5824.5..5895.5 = 13.4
